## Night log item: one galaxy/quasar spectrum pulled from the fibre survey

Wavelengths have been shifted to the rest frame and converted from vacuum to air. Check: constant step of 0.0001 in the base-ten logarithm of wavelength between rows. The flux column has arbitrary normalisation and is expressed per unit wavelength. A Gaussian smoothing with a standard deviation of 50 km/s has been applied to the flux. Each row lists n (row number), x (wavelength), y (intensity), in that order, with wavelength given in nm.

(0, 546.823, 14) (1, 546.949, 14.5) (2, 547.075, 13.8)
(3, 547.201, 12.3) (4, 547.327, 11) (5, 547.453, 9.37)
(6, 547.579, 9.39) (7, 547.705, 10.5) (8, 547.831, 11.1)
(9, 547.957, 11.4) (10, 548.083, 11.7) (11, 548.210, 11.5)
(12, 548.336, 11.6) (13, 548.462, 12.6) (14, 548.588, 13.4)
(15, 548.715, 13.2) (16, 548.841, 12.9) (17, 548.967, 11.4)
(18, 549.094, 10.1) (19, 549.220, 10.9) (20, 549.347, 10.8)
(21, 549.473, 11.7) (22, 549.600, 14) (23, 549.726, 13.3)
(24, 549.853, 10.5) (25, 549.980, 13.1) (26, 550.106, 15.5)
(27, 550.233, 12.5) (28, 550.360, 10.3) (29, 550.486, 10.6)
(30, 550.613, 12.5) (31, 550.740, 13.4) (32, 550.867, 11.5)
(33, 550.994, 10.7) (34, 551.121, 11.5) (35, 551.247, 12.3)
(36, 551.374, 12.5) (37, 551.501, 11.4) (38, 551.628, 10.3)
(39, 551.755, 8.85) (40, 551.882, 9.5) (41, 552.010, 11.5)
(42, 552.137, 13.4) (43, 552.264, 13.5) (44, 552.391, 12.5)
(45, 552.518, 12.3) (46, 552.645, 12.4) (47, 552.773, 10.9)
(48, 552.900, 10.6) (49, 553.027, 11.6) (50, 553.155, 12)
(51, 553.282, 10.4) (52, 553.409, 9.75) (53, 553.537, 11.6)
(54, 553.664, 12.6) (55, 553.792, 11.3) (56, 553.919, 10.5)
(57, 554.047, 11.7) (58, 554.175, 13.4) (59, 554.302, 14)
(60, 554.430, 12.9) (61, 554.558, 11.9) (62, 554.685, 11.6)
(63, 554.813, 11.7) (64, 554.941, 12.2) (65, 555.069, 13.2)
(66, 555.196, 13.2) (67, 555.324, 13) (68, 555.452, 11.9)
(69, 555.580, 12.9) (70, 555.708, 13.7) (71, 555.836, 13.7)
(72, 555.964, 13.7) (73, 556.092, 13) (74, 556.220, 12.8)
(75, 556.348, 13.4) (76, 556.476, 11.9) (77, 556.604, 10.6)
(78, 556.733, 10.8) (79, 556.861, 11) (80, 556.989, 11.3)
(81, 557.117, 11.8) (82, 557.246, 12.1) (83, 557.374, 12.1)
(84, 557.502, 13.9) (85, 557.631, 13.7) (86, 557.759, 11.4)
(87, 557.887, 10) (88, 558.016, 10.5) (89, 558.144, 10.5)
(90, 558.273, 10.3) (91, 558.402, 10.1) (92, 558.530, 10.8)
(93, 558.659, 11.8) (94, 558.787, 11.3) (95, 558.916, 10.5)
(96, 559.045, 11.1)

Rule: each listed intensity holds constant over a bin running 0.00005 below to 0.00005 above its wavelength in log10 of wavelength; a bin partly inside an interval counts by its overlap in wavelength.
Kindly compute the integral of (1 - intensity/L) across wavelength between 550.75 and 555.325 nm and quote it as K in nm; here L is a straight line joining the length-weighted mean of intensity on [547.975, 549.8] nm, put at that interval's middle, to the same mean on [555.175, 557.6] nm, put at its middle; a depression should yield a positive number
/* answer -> 0.184 nm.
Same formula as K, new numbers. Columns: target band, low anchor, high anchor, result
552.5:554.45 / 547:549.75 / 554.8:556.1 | 0.14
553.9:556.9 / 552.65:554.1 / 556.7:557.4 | -0.29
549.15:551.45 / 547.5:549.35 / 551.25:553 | -0.11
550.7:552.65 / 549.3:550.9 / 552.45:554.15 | 0.03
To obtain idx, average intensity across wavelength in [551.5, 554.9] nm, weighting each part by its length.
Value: 11.6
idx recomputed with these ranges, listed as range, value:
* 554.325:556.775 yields 12.6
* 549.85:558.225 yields 12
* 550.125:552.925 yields 11.7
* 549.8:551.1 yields 12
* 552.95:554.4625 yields 11.8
